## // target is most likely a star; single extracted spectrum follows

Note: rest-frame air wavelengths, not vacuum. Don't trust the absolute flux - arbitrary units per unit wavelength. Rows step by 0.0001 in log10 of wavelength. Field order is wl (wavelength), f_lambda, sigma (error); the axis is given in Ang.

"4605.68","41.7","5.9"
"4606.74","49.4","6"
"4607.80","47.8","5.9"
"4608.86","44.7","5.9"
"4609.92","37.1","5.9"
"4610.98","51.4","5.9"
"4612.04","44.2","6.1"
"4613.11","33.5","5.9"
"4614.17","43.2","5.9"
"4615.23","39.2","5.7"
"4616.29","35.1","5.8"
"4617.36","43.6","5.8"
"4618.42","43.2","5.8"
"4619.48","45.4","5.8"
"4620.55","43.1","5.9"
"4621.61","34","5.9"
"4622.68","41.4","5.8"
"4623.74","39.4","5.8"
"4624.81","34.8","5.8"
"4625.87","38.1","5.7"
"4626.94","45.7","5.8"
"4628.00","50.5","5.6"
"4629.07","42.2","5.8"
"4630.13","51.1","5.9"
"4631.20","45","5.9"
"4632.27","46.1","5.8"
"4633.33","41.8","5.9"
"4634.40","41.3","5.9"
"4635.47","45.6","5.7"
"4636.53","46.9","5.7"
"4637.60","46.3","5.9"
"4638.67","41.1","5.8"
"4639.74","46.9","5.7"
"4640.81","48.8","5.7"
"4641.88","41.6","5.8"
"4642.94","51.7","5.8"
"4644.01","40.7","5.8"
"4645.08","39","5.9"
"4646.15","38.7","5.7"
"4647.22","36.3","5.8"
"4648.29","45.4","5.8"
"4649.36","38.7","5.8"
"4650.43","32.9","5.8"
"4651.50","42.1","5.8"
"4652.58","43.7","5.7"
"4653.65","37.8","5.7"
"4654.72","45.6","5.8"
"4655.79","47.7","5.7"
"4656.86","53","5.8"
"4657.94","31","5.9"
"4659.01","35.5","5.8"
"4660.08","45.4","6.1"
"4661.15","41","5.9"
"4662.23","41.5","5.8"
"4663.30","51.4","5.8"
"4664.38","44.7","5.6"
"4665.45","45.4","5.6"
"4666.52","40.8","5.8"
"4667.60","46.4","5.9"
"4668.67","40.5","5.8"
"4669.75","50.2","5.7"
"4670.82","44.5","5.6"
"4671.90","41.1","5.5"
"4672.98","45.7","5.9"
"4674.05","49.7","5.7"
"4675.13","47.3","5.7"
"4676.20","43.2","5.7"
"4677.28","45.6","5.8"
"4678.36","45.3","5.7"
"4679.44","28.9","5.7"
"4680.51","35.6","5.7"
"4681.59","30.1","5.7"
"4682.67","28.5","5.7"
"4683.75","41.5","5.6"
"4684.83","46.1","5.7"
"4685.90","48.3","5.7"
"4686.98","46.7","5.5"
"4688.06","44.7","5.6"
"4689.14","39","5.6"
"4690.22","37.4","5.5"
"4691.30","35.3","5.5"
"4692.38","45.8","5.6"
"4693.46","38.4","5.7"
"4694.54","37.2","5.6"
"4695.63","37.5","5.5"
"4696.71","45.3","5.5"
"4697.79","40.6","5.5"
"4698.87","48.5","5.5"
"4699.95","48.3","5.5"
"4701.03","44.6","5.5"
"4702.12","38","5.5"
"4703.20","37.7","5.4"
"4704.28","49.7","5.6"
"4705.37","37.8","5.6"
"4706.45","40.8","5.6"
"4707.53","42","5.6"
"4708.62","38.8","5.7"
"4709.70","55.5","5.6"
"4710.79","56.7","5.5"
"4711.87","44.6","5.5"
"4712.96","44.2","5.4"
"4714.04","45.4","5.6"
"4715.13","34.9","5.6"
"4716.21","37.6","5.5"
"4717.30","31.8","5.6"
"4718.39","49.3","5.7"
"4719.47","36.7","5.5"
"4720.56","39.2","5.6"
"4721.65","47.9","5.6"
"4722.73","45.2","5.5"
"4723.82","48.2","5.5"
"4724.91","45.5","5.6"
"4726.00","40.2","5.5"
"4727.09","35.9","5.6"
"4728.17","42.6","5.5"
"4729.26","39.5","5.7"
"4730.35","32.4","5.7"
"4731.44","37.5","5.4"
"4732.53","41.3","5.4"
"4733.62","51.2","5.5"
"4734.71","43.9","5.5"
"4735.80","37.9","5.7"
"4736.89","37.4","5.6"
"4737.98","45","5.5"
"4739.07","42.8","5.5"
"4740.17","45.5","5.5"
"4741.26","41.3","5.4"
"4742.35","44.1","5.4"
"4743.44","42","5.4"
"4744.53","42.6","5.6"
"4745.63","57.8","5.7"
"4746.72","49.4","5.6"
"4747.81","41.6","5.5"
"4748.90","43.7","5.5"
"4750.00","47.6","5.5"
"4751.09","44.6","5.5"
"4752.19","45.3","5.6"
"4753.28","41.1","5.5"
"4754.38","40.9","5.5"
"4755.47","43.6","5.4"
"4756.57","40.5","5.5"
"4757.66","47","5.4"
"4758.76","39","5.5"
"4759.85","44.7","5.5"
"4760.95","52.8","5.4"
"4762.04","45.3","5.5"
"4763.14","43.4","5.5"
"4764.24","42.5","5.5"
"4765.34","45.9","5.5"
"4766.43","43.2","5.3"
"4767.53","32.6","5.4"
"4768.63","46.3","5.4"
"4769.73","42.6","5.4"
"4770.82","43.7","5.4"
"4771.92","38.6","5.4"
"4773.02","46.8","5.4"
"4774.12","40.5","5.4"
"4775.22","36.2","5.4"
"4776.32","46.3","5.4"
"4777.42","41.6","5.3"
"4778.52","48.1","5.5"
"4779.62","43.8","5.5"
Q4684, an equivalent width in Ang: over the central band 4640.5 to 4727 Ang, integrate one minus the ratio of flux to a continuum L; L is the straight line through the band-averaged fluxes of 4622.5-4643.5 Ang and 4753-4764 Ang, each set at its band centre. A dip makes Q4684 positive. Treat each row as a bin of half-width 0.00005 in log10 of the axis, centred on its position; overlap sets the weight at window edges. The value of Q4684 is 3.5 Ang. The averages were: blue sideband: 44.4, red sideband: 43.9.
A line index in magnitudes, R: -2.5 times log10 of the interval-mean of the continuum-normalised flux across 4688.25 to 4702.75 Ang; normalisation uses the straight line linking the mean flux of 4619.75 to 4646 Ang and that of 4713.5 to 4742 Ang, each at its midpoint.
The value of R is 0.02 mag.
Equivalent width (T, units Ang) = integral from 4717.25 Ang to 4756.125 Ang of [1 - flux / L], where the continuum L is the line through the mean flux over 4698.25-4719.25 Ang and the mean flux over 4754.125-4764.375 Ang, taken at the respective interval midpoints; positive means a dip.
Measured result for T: 0.7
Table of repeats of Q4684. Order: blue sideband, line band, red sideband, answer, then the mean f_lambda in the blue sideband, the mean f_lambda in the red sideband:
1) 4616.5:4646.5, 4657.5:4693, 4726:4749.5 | 0.9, 43.3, 42.6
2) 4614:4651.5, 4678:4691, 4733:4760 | 1.2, 42.4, 44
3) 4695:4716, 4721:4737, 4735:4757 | 0.7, 43.6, 43.7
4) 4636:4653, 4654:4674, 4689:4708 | -0.9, 42.5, 41.4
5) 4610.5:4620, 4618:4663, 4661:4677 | 0.8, 42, 45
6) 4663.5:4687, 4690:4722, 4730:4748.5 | 0.5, 42.6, 43.3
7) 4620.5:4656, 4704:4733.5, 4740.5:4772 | 0.9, 42.7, 44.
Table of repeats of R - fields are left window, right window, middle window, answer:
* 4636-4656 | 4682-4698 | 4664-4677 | -0.09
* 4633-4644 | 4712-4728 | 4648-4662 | 0.07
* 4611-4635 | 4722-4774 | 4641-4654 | 0.04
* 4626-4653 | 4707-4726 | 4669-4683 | 0.06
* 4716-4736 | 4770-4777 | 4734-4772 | -0.05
